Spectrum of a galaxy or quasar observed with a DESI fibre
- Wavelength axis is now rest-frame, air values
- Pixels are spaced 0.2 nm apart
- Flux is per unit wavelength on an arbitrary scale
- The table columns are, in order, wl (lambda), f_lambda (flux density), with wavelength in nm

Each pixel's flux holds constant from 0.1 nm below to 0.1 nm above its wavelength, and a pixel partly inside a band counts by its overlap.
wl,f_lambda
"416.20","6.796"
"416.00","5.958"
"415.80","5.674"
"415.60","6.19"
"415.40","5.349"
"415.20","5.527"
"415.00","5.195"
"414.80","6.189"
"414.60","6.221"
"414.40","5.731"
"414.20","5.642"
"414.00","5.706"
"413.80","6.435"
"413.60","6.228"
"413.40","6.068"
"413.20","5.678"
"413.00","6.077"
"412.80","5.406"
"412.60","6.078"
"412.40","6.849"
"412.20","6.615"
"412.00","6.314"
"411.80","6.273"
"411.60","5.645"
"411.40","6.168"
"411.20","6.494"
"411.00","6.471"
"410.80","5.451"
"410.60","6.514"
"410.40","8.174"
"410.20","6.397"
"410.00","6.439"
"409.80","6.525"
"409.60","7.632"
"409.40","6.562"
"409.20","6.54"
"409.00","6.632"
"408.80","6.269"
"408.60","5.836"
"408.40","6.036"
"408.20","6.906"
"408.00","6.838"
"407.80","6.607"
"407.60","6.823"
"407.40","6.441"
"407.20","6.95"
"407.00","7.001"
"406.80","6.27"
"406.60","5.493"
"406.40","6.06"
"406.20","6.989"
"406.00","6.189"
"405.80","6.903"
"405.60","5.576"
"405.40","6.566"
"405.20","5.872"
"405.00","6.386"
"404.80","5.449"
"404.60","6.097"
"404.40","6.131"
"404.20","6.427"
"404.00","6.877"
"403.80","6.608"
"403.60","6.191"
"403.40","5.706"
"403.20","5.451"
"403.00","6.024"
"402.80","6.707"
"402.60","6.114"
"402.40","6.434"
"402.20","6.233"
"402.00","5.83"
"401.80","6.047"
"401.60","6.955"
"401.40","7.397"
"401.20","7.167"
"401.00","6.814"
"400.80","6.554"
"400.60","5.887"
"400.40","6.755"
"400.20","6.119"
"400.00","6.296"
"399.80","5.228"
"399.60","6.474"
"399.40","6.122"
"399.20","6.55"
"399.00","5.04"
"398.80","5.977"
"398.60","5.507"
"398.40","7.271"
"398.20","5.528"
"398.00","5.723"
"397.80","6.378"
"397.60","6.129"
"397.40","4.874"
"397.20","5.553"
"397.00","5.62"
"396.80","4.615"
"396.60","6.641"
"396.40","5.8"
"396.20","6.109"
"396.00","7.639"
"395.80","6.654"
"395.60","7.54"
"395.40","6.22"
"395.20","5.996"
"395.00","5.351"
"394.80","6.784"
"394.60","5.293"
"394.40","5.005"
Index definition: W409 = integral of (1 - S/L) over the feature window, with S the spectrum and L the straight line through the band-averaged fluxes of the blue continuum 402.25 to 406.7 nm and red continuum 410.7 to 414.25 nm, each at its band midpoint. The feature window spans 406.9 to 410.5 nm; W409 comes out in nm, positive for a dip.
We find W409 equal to -0.33 nm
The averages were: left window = 6.19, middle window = 6.7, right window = 6.1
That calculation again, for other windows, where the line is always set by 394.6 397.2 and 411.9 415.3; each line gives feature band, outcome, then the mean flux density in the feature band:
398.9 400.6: 0.02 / 6.06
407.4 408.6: -0.10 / 6.56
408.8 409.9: -0.13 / 6.73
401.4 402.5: -0.05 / 6.4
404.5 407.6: -0.11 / 6.3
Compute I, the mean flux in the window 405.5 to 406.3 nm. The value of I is 6.41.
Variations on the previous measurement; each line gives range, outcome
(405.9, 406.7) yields 6.18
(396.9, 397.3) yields 5.59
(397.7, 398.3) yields 5.88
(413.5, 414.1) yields 6.12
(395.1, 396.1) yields 6.81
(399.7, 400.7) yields 6.06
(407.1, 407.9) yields 6.71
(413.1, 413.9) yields 6.1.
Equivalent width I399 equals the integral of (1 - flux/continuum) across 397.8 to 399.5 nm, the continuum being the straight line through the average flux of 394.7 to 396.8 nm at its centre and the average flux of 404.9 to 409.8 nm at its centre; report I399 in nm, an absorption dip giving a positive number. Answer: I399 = 0.11 nm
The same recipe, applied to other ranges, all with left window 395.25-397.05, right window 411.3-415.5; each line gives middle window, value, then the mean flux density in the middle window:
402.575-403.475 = 0.03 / 6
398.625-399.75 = 0.05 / 5.96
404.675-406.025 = 0.00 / 6.13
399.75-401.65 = -0.09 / 6.54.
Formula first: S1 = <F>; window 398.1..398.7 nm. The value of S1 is 6.1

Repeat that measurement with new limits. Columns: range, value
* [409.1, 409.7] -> 6.91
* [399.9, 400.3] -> 6.21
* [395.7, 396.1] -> 7.15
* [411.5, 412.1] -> 6.08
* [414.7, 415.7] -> 5.69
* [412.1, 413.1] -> 6.21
